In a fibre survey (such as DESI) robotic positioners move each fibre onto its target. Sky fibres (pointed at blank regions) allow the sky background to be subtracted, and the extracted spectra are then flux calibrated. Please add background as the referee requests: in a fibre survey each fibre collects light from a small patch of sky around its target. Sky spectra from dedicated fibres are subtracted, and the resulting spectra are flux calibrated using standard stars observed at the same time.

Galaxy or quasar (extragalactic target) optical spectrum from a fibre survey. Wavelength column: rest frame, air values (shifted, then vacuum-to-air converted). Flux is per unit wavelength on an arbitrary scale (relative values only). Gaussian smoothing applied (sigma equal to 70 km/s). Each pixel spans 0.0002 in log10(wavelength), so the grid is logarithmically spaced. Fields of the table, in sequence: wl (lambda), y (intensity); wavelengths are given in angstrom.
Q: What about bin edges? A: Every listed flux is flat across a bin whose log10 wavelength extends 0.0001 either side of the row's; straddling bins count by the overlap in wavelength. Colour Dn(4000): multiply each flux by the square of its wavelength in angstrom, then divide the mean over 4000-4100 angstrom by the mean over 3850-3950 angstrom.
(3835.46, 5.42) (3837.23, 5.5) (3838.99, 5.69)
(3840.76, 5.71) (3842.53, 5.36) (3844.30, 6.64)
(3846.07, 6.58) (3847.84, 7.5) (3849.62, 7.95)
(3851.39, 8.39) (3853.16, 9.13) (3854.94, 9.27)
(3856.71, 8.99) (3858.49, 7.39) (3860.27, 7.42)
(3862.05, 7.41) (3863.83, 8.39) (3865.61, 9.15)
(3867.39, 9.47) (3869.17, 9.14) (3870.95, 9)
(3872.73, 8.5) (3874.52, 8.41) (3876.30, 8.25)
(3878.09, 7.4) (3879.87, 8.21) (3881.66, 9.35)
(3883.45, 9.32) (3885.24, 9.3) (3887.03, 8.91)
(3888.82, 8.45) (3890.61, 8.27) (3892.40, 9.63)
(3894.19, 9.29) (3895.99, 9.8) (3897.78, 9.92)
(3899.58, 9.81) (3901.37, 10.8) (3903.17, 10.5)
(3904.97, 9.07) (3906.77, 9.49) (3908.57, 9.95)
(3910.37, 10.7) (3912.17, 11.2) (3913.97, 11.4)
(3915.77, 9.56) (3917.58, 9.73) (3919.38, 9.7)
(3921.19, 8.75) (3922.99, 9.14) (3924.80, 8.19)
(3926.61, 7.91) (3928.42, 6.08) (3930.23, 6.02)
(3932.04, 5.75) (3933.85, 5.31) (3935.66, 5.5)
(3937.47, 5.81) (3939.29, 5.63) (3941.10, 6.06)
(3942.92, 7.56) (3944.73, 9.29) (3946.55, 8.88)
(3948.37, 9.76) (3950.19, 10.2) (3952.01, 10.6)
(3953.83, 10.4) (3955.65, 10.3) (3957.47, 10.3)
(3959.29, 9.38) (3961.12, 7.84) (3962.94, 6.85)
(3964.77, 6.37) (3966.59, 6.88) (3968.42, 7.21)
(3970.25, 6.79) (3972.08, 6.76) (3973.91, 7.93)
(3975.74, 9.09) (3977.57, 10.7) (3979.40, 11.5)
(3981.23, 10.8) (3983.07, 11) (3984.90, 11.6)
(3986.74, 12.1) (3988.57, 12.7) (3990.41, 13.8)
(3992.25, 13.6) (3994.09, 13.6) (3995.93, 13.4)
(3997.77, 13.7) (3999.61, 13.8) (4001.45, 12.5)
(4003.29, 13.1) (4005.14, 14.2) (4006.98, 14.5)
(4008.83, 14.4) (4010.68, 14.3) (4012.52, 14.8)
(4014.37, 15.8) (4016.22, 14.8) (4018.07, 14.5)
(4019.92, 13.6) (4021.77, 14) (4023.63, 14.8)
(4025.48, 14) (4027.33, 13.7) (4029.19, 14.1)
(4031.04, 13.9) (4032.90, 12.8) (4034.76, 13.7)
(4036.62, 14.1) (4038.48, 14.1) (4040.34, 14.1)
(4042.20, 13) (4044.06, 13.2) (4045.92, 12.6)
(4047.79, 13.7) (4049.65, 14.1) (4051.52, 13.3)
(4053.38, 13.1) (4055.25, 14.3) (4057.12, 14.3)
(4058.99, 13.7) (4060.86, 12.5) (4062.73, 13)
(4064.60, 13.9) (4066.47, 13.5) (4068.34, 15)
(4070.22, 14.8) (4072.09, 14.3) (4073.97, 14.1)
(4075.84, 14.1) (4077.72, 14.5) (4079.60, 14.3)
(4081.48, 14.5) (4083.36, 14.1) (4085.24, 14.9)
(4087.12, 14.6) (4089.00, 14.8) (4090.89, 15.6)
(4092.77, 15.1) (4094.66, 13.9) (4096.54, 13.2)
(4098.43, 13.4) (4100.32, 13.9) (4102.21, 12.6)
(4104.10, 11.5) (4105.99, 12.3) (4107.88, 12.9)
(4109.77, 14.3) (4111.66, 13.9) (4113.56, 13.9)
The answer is 1.8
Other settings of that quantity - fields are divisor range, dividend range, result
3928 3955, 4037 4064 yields 1.88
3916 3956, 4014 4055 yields 1.81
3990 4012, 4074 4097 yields 1.10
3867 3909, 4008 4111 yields 1.66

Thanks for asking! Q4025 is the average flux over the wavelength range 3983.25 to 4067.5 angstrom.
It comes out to 13.7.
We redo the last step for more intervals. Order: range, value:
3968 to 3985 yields 9.29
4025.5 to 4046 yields 13.6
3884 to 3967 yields 8.71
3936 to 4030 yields 11.1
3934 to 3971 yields 8.03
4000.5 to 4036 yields 14.1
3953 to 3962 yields 9.64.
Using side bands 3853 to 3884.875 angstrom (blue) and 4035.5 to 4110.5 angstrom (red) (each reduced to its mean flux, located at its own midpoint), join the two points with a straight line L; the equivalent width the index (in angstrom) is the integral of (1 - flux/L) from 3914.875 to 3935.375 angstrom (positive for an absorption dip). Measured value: 4.6 angstrom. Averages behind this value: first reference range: 8.56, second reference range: 13.8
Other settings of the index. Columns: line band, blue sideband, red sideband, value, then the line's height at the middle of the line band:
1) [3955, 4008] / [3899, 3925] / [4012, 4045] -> 7.1 angstrom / 12.4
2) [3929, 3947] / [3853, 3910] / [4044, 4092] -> 6.9 angstrom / 10.5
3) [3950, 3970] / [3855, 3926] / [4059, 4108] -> 4.1 angstrom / 10.9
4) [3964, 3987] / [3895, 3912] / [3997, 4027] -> 6.7 angstrom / 12.8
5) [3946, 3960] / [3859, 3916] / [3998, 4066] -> 1.6 angstrom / 11.3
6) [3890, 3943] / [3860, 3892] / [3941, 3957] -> 2.7 angstrom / 9.06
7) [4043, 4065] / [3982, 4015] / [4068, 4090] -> 1.1 angstrom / 14.2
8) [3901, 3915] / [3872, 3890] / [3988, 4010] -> -0.9 angstrom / 9.75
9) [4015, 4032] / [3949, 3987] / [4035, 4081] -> -3.0 angstrom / 12.1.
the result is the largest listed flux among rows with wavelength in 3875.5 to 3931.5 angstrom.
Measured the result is 11.4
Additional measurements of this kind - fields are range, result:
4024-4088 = 15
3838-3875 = 9.47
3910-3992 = 13.8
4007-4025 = 15.8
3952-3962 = 10.6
